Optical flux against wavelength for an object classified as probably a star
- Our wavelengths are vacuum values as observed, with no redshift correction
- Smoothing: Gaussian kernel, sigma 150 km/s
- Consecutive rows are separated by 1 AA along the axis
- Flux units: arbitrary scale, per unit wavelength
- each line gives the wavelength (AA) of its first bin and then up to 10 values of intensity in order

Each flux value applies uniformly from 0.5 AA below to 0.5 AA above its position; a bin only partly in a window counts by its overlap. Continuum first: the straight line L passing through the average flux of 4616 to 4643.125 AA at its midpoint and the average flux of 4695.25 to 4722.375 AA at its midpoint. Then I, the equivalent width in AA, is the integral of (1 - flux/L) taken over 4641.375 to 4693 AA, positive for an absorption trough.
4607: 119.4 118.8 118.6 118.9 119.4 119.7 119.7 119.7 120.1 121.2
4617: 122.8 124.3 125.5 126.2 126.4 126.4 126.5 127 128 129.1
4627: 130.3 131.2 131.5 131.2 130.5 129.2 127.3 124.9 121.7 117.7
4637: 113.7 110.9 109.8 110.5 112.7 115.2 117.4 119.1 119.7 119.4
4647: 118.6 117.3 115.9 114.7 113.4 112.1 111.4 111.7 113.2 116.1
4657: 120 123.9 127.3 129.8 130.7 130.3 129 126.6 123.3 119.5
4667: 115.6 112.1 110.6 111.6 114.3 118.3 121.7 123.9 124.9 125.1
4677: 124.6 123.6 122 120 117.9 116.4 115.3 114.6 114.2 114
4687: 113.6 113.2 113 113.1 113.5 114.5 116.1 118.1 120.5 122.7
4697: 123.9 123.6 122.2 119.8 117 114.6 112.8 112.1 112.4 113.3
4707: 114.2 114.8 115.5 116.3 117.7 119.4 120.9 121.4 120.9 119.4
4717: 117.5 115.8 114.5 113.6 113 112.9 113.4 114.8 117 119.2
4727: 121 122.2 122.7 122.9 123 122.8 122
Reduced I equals 0.88 AA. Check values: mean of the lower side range 123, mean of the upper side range 117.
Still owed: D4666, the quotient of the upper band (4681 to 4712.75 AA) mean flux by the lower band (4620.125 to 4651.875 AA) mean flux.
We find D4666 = 1.0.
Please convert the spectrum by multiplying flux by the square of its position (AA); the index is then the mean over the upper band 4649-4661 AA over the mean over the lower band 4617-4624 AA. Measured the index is 0.95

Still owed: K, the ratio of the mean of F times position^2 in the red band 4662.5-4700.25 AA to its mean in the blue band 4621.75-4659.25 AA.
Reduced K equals 1.00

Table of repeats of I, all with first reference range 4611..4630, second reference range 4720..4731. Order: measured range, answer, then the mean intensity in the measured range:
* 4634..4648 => 0.9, 116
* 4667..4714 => 1.2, 117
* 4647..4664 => 0.4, 120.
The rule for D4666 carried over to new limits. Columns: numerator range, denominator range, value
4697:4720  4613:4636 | 0.93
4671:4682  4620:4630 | 0.95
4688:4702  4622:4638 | 0.94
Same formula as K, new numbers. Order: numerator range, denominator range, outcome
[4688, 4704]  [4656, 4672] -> 0.98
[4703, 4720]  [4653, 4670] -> 0.99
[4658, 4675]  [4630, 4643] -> 1.04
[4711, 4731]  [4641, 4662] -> 1.03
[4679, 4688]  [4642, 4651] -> 1.00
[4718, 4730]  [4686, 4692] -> 1.05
